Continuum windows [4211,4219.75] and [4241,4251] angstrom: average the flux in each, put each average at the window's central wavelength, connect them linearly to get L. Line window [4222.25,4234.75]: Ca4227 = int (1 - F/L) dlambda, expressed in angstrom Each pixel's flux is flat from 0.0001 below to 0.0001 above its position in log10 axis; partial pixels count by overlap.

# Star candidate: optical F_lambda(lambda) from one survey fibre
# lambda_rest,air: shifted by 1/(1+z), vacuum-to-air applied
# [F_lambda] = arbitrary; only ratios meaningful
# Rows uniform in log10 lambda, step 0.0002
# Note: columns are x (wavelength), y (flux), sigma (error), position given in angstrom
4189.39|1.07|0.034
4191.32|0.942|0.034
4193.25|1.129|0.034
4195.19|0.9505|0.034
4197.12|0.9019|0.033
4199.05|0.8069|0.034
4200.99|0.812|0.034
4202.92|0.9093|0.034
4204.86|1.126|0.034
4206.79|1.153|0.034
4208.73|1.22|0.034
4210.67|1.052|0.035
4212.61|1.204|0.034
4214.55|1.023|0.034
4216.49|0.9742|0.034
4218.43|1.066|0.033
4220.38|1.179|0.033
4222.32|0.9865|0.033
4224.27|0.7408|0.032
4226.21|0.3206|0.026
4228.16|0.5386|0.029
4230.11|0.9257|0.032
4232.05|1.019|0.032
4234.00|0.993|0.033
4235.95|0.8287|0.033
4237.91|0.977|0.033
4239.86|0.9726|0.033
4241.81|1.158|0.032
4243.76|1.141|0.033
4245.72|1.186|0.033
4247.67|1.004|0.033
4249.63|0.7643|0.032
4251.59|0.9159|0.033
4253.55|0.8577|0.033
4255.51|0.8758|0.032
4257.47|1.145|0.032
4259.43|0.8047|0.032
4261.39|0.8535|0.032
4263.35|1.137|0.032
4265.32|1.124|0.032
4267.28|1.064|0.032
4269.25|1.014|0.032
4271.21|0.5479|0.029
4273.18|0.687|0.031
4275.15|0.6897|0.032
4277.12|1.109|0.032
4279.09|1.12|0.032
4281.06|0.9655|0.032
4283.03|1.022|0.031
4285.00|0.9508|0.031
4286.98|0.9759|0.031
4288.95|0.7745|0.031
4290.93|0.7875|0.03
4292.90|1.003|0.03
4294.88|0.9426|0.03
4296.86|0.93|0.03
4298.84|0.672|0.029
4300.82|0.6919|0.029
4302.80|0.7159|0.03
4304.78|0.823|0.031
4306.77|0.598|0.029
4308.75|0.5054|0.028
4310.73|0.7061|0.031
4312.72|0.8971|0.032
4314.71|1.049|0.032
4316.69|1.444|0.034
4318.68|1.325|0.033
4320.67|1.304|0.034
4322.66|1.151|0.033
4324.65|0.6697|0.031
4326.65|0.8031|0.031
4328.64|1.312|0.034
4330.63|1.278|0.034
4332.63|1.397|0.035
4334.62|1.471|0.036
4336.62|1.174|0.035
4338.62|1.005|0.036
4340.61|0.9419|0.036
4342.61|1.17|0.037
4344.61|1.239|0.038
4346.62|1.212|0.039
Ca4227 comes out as 3.39 angstrom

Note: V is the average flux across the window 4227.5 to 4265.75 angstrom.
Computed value 0.962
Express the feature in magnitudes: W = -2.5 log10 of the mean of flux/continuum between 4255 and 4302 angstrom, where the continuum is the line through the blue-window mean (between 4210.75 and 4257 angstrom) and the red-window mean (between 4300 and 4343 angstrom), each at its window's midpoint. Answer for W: 0.08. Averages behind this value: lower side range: 0.946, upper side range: 1.02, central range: 0.911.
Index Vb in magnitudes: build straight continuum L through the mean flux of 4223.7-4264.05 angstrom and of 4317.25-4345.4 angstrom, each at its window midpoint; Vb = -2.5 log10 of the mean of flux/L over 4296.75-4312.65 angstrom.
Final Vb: 0.47 mag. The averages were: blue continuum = 0.913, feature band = 0.704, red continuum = 1.16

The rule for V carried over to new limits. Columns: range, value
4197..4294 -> 0.948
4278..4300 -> 0.921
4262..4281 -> 0.943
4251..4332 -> 0.935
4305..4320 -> 0.935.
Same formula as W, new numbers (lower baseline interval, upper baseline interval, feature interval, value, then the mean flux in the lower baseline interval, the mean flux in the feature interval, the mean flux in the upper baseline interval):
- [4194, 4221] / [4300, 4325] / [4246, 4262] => 0.07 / 1.03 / 0.916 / 0.922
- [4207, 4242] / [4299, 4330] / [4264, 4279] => 0.04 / 0.954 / 0.91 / 0.93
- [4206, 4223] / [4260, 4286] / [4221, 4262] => 0.13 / 1.1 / 0.908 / 0.943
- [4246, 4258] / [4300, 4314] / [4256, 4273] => -0.07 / 0.934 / 0.946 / 0.712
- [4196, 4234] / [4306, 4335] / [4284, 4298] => 0.13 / 0.946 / 0.907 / 1.06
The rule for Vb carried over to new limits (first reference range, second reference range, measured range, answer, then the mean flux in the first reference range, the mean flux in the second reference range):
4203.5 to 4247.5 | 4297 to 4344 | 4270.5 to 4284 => 0.133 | 0.99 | 1.01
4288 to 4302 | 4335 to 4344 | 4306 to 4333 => -0.042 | 0.827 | 1.11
